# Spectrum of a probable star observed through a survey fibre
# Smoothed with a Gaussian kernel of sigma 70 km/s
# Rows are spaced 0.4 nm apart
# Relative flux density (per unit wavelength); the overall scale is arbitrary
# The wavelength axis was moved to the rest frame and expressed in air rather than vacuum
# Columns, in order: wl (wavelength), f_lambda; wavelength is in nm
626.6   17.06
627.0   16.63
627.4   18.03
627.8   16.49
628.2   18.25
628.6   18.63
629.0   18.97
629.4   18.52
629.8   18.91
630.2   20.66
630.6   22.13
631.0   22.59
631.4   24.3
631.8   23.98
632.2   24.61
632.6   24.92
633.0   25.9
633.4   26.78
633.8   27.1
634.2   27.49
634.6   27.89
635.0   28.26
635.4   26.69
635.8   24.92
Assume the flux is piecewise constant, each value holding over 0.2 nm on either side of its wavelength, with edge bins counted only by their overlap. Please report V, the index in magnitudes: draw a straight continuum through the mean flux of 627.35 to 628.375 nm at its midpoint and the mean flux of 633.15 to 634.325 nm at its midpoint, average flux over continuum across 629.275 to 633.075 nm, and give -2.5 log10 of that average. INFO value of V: 0.015 mag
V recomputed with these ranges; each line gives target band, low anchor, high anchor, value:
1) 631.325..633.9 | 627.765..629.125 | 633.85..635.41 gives -0.03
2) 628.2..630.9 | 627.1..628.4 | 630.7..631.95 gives 0.05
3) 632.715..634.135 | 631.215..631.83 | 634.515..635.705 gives -0.03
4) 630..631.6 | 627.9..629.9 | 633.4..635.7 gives -0.05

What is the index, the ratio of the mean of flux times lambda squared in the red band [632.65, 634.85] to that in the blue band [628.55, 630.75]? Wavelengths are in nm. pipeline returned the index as 1.4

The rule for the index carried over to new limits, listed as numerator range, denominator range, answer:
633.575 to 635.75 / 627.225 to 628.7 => 1.57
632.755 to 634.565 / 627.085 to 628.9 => 1.53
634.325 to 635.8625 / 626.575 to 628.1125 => 1.62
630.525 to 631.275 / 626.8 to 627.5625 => 1.32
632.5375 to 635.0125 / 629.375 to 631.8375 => 1.26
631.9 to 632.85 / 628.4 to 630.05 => 1.33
